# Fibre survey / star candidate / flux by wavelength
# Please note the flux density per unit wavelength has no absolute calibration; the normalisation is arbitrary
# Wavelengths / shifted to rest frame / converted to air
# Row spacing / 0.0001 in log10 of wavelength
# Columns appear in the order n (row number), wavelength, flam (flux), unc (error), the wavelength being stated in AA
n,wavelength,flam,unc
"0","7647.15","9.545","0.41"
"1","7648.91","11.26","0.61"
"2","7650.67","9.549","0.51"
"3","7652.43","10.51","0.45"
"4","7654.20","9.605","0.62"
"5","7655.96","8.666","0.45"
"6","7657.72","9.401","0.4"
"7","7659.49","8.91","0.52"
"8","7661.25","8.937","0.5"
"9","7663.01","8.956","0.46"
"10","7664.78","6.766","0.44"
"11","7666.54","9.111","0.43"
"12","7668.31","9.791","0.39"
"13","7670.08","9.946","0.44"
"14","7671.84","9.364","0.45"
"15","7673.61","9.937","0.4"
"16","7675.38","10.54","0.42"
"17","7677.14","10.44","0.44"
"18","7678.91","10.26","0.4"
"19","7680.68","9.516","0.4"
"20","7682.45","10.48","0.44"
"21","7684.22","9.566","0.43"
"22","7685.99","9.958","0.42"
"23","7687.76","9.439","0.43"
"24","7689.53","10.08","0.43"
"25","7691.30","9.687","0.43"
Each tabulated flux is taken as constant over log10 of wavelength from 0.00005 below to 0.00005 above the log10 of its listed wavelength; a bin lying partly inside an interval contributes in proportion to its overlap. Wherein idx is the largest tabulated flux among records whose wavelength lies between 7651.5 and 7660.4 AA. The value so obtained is 10.51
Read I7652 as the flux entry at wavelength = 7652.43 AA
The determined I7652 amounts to 10.51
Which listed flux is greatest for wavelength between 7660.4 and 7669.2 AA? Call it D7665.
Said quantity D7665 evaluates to 9.791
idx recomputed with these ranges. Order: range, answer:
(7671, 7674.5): 9.937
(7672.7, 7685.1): 10.54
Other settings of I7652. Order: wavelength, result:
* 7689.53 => 10.08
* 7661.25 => 8.937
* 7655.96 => 8.666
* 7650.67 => 9.549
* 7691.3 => 9.687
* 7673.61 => 9.937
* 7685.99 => 9.958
